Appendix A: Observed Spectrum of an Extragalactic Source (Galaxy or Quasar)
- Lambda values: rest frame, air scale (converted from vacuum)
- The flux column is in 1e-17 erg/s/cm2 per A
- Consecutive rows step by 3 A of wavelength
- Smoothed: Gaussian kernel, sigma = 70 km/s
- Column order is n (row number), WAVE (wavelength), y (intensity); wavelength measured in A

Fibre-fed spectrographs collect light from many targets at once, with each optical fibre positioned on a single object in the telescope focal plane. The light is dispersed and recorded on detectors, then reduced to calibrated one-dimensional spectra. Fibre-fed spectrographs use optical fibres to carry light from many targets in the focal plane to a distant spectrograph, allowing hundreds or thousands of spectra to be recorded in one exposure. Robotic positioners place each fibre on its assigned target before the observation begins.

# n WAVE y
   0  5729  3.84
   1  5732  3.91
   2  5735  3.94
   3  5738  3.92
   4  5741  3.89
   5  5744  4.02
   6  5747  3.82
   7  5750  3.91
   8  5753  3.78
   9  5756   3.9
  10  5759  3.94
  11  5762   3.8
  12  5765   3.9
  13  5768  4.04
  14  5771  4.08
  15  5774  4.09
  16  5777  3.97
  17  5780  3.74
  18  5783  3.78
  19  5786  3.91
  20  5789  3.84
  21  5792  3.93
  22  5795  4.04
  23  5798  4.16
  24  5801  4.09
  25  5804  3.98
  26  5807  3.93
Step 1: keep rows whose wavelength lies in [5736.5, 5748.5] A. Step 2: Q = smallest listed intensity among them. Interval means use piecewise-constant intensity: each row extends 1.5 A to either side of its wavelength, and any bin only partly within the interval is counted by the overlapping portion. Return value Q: 3.82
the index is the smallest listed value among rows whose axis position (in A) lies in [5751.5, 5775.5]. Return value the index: 3.78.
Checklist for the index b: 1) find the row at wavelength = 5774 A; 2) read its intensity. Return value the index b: 4.09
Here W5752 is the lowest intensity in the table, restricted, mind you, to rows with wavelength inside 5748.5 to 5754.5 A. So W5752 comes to 3.78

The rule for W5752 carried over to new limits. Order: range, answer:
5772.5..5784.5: 3.74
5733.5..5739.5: 3.92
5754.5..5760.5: 3.9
